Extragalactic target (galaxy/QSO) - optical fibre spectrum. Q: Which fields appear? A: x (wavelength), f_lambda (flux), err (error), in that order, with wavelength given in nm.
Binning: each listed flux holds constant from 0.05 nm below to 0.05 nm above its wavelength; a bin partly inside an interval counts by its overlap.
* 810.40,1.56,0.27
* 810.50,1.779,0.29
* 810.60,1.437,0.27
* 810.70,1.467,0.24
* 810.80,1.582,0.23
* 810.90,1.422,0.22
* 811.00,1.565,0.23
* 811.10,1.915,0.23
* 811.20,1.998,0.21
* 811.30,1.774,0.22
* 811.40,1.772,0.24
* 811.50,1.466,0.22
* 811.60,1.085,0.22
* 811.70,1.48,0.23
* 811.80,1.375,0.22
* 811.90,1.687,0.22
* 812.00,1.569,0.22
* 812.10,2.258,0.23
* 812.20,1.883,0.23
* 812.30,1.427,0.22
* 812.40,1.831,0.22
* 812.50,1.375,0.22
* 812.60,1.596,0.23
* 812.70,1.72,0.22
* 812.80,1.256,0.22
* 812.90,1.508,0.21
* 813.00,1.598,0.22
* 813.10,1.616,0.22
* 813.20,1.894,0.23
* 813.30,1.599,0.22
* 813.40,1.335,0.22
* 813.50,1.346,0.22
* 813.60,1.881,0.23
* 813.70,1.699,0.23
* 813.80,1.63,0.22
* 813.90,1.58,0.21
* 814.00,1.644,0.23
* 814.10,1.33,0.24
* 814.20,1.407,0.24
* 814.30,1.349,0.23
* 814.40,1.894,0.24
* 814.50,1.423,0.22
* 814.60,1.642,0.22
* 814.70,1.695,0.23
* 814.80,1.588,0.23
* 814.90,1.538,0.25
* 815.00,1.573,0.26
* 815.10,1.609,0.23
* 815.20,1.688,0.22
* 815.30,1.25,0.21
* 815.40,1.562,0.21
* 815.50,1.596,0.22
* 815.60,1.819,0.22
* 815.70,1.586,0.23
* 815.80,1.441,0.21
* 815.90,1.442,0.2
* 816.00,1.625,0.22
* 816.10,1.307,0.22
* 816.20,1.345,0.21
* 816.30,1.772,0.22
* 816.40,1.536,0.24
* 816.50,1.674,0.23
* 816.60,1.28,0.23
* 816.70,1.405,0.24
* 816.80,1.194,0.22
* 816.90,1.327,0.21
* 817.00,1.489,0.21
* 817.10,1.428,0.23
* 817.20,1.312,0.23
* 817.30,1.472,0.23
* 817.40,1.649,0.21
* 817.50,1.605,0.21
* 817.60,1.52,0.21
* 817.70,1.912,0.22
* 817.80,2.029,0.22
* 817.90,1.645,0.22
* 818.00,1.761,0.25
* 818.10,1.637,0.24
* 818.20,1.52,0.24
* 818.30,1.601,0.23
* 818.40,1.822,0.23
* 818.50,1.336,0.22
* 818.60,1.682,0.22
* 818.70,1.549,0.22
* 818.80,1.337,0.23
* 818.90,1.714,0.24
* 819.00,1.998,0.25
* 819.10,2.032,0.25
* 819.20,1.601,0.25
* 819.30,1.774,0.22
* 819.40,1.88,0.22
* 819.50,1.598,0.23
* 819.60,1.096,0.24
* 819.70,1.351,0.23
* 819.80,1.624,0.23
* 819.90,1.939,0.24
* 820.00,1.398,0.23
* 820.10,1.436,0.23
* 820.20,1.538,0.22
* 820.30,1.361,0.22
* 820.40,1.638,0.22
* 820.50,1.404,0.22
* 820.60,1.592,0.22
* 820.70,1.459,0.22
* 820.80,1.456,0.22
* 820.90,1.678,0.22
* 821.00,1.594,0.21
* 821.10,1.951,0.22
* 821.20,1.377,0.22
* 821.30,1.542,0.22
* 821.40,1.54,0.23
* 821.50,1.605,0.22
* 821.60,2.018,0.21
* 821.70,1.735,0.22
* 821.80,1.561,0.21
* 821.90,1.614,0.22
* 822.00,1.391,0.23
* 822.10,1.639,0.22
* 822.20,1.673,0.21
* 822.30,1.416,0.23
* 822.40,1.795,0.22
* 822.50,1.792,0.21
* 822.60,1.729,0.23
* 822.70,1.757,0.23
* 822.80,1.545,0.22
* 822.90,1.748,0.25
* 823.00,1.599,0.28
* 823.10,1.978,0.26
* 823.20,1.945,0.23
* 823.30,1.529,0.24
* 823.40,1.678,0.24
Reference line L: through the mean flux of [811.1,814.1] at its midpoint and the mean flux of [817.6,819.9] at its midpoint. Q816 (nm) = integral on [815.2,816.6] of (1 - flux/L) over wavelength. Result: 0.09 nm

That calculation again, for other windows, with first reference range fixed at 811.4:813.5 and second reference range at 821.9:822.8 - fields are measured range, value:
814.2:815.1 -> 0.01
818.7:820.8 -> 0.05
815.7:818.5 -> 0.11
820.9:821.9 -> -0.01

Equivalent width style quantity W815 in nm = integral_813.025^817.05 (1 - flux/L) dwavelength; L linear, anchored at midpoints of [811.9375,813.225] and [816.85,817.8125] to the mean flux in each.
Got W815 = 0.157 nm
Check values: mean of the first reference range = 1.65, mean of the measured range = 1.54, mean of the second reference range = 1.56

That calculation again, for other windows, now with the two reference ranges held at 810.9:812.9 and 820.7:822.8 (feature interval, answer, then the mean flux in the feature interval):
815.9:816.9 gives 0.11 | 1.45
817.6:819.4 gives -0.08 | 1.7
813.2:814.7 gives 0.05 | 1.57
